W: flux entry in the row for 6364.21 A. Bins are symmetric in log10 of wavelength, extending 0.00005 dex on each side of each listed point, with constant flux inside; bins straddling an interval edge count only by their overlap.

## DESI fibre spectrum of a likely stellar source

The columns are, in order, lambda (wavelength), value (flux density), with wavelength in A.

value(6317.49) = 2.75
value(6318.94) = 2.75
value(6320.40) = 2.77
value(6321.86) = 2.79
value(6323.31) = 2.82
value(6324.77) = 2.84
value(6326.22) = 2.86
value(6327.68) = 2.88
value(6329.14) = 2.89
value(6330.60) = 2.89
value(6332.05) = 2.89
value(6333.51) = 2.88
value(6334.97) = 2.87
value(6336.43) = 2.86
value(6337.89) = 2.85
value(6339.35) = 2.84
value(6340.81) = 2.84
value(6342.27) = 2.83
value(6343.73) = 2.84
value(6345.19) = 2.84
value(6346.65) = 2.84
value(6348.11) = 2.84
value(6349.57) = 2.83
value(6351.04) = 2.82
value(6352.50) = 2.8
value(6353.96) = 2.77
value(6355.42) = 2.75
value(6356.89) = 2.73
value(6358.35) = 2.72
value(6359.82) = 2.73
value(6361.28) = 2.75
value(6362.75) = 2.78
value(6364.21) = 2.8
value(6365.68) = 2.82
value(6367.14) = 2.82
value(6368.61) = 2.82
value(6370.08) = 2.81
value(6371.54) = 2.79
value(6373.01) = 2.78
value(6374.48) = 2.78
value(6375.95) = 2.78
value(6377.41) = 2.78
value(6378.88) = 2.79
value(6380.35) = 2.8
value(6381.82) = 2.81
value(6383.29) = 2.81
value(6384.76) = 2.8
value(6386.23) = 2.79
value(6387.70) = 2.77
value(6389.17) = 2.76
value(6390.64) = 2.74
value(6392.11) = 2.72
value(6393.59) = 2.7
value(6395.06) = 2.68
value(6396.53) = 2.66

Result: 2.8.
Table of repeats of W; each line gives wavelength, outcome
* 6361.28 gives 2.75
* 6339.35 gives 2.84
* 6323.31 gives 2.82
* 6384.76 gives 2.8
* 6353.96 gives 2.77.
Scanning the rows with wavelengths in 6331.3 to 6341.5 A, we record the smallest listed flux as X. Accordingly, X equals 2.84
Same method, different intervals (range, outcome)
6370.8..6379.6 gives 2.78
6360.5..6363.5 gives 2.75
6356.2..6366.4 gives 2.72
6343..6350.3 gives 2.83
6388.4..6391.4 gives 2.74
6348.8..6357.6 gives 2.73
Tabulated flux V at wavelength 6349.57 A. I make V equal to 2.83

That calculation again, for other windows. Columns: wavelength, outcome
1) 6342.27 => 2.83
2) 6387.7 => 2.77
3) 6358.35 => 2.72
